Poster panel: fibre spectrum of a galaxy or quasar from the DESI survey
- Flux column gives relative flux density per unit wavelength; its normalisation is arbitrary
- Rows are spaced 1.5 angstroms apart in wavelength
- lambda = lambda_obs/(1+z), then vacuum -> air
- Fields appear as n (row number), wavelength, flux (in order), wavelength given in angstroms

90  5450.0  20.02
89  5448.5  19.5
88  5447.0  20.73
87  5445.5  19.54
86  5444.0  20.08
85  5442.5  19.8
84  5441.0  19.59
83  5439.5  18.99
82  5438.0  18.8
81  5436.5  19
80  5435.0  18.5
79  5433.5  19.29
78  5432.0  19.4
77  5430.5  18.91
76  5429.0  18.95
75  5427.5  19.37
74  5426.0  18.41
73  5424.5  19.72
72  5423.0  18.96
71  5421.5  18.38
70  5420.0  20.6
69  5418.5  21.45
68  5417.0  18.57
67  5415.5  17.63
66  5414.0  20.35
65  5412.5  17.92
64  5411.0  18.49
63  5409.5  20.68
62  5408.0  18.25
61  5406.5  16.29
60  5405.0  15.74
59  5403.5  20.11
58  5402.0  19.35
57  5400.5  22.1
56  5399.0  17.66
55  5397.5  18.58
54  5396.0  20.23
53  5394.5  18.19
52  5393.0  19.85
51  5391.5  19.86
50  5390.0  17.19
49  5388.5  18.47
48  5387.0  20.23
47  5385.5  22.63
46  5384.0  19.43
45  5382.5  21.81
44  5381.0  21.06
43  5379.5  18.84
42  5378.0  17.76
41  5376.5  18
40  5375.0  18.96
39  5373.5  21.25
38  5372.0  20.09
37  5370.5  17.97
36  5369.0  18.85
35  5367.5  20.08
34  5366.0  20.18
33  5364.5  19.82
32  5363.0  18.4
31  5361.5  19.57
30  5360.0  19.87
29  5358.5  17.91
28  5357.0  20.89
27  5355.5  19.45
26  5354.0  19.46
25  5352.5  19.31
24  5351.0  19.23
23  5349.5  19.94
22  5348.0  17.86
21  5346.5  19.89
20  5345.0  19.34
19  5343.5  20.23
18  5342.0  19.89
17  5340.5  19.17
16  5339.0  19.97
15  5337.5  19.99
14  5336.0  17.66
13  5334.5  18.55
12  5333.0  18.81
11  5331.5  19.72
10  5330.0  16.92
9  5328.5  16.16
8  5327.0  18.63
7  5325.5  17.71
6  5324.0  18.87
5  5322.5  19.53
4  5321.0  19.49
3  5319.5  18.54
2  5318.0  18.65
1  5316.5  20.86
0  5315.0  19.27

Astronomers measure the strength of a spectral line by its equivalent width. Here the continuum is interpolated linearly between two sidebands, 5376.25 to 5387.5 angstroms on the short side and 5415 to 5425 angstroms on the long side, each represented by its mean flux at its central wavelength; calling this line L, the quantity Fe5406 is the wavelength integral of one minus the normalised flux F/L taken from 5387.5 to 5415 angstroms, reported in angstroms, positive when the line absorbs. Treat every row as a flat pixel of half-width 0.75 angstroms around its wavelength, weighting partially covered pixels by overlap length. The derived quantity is 1.2 angstroms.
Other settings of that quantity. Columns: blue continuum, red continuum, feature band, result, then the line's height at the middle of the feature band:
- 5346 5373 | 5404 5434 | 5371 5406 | -0.5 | 19.1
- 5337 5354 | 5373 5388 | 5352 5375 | 0.3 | 19.7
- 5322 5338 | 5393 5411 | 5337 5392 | -2.7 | 18.6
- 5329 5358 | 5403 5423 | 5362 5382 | -0.3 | 19.1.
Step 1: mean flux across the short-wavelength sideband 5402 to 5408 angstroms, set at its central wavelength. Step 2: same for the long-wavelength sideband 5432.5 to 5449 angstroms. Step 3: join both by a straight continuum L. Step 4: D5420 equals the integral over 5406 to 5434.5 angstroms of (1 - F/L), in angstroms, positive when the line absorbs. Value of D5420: -0.9 angstroms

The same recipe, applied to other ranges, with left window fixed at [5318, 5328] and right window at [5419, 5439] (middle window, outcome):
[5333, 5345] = -0.3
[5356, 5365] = -0.3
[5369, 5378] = -0.1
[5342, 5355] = -0.4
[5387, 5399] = 0.0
